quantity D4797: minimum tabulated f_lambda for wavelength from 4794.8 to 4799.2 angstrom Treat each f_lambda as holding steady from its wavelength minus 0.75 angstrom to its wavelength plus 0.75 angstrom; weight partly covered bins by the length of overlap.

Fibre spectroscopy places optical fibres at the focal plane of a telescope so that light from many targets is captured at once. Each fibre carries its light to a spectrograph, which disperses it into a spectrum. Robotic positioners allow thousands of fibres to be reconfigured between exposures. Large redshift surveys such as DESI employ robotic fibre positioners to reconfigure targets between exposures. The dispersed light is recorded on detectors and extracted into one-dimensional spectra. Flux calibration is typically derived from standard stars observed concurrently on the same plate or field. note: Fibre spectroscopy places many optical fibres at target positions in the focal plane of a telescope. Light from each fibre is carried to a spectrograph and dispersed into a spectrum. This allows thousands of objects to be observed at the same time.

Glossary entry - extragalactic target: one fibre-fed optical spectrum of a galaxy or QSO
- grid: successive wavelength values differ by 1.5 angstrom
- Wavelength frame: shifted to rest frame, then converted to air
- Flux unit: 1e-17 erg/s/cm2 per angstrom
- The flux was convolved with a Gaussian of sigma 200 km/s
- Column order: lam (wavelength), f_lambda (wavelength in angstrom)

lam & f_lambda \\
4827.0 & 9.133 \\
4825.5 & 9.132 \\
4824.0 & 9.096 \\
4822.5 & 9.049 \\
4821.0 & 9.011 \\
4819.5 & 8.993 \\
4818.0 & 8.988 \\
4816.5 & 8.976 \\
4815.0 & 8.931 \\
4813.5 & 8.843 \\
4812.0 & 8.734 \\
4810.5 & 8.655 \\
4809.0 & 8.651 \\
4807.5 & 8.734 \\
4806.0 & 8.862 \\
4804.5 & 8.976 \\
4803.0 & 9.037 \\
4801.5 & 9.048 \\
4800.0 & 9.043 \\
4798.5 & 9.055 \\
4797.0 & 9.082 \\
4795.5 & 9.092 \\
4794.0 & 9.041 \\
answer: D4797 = 9.055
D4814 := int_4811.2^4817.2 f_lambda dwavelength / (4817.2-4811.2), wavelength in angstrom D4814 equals 8.87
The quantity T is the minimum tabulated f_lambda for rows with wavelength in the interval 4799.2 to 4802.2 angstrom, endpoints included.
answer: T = 9.043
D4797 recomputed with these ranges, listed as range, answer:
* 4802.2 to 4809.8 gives 8.651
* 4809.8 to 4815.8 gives 8.655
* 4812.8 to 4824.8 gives 8.843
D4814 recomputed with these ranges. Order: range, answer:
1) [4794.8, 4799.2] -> 9.08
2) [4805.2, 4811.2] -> 8.73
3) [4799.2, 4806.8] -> 8.99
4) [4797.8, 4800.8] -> 9.05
